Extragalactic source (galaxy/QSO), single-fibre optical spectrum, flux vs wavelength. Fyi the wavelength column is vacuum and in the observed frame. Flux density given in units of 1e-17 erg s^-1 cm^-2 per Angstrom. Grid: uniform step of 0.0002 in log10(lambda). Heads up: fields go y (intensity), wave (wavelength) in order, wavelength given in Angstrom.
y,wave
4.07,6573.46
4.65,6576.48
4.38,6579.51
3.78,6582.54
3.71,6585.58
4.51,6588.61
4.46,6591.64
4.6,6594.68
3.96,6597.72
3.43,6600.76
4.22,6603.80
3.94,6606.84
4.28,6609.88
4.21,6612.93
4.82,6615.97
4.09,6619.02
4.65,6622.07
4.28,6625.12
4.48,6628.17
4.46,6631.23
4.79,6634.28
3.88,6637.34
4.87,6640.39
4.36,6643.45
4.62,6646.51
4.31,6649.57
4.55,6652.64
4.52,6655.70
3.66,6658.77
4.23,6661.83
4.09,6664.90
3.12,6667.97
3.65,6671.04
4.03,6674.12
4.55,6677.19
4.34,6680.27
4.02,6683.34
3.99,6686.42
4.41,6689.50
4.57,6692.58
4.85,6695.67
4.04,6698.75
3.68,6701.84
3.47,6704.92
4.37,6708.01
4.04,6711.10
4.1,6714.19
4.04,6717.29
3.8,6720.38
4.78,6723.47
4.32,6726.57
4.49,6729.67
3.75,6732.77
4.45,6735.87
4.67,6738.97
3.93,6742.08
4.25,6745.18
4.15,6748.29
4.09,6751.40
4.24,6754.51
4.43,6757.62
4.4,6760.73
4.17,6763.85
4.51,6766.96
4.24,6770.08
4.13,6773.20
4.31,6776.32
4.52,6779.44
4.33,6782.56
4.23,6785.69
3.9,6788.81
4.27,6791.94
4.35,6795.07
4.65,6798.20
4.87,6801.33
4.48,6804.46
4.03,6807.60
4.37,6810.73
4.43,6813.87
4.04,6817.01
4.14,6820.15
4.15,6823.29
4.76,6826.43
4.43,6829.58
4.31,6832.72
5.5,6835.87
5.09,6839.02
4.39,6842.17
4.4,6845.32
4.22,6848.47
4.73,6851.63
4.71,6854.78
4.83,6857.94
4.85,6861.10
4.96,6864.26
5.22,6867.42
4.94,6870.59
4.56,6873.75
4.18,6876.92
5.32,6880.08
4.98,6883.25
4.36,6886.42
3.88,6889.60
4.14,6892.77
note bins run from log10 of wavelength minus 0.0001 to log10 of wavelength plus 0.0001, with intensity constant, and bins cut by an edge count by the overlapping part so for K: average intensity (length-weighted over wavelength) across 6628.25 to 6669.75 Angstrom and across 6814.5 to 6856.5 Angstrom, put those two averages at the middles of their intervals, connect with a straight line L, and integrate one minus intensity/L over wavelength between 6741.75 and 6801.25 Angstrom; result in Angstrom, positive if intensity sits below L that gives 2.00 Angstrom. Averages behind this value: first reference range 4.27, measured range 4.29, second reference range 4.53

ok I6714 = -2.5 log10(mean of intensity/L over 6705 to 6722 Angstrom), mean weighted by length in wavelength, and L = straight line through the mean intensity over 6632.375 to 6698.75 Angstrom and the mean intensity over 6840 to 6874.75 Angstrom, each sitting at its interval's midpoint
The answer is 0.09 mag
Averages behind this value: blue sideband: 4.25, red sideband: 4.72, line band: 4.02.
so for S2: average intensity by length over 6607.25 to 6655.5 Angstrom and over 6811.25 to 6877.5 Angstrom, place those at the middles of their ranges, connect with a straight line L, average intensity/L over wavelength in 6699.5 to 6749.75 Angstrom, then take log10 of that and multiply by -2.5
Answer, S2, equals 0.093 mag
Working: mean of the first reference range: 4.43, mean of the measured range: 4.14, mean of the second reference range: 4.61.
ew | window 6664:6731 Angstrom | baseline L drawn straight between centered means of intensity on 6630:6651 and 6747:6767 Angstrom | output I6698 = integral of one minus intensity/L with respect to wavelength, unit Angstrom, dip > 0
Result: 3.8 Angstrom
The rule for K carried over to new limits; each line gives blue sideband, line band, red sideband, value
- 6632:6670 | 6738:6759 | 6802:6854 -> 0.65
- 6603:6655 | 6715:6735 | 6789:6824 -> 0.75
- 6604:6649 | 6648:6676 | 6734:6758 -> 2.16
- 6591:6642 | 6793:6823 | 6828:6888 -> 1.85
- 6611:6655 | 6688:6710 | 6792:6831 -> 1.17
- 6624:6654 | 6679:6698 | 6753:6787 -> 0.25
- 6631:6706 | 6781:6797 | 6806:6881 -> 0.90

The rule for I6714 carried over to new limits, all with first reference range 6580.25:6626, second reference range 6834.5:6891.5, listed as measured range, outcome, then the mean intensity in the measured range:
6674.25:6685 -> 0.02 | 4.27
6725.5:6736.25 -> 0.06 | 4.23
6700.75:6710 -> 0.14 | 3.86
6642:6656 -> -0.04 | 4.47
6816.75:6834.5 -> 0.07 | 4.34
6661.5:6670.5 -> 0.16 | 3.74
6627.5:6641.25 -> -0.05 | 4.48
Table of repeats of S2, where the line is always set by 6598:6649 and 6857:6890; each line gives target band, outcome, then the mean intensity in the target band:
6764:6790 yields 0.08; 4.27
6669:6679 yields 0.10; 4.03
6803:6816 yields 0.08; 4.31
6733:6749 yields 0.07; 4.25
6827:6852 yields 0.02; 4.63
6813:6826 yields 0.11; 4.23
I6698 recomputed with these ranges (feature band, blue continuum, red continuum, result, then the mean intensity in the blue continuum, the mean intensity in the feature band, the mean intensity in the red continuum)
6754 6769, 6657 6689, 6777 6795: -0.5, 3.99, 4.35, 4.26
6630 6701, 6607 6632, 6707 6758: 1.1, 4.38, 4.25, 4.22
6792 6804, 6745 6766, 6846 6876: -0.3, 4.25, 4.57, 4.75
